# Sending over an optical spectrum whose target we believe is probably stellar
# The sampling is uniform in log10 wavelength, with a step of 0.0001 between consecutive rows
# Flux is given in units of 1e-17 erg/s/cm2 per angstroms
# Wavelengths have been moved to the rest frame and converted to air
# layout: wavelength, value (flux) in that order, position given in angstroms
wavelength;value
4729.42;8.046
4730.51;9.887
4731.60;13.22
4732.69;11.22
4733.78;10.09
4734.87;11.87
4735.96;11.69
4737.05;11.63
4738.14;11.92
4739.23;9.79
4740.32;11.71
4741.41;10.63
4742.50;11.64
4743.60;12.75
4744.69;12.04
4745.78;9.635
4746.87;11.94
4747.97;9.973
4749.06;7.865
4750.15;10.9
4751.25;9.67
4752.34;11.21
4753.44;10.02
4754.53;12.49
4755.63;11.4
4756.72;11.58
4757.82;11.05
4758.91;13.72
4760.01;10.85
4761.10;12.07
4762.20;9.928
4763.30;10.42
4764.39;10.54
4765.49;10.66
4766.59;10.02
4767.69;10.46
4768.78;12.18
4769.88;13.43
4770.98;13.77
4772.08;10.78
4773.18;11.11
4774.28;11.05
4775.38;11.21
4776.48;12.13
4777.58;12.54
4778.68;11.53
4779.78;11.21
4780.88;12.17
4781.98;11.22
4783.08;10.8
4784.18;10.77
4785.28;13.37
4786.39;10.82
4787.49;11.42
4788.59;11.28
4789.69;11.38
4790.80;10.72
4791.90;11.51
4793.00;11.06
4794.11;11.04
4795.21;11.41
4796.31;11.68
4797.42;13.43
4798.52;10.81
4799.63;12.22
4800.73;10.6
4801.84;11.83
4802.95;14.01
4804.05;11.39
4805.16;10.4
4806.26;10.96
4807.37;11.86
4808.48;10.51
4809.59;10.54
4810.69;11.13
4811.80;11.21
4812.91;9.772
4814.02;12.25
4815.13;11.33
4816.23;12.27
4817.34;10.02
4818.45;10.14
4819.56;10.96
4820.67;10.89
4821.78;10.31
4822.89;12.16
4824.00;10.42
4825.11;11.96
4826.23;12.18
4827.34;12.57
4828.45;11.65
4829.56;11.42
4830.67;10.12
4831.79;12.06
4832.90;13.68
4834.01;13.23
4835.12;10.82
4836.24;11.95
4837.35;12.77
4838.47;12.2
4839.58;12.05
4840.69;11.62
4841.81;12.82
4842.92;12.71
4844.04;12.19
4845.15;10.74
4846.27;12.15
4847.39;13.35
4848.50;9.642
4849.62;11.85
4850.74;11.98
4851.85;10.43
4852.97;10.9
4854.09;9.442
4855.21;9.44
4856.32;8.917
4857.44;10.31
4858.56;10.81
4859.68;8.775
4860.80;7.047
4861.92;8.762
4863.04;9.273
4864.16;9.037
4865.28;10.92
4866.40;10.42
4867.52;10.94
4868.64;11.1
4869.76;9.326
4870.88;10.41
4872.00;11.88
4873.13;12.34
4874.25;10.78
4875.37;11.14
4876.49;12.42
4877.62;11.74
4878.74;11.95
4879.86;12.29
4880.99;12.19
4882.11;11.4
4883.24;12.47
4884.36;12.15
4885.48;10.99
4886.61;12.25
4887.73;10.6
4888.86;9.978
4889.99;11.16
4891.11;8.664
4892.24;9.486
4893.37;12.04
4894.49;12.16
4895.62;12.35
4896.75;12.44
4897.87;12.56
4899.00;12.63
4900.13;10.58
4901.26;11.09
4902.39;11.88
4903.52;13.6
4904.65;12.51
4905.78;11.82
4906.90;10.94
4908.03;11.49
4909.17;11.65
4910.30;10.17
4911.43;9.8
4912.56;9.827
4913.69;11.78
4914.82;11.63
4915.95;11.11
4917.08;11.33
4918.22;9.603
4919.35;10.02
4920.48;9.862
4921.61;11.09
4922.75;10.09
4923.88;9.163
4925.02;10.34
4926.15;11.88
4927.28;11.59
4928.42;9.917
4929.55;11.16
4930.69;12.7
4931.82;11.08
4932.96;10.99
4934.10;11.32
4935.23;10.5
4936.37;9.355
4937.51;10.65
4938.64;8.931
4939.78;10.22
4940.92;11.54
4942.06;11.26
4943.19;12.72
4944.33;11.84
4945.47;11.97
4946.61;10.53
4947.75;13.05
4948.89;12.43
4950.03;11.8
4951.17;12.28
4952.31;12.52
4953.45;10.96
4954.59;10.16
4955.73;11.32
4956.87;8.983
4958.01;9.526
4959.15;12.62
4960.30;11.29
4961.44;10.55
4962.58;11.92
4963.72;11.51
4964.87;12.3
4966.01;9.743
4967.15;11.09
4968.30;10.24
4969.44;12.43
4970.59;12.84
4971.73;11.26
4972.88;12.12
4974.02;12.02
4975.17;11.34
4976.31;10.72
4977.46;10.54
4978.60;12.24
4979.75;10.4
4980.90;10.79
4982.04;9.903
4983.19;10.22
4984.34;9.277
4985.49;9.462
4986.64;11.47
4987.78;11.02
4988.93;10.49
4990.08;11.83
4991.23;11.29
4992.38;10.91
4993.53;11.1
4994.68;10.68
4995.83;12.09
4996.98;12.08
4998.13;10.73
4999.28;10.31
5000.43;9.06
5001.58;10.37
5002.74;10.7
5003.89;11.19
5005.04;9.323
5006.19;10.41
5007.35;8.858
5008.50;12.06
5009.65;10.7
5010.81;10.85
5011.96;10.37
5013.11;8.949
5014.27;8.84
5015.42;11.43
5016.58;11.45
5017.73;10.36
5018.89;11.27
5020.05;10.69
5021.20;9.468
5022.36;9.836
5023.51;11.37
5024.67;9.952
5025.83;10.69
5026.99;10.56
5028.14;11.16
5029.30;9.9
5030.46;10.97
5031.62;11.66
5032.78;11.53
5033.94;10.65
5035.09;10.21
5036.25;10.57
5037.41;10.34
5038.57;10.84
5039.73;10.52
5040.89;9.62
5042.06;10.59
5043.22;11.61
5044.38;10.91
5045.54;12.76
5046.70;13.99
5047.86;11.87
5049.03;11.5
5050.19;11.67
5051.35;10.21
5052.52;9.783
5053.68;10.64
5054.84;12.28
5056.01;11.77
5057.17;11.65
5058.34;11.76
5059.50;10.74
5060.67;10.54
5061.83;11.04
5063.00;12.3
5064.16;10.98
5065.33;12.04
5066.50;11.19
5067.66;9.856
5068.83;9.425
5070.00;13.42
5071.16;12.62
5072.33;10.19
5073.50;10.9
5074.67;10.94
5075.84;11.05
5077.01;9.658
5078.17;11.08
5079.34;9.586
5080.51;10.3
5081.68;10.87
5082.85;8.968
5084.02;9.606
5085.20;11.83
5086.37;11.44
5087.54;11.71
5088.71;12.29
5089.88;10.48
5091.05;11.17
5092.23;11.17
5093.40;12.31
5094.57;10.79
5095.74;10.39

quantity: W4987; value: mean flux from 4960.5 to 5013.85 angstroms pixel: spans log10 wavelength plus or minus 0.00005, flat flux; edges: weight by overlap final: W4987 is 10.9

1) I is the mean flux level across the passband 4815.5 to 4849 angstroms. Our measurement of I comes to 11.7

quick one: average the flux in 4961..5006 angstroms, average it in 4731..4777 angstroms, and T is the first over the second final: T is 1.0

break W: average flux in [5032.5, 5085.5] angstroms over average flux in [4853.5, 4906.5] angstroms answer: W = 1.00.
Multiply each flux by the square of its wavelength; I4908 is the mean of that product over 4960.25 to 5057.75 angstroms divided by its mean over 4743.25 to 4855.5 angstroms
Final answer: 1.04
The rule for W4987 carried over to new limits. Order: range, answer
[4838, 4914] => 11.1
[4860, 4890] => 10.9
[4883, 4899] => 11.4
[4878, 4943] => 11.1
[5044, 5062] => 11.5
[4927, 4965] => 11.2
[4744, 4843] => 11.4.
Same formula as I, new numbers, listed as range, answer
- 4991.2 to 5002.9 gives 10.8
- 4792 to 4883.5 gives 11.2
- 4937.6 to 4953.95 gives 11.6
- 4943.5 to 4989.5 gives 11.2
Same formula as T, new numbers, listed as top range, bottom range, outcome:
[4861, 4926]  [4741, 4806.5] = 0.97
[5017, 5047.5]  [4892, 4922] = 0.96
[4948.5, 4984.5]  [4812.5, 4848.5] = 0.96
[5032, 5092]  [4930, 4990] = 0.99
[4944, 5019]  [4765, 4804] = 0.95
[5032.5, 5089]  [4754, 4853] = 0.96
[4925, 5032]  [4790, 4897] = 0.97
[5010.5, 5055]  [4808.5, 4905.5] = 0.96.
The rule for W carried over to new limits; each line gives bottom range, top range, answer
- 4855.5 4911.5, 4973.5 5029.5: 0.96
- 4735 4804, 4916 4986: 0.97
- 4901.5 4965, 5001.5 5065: 0.98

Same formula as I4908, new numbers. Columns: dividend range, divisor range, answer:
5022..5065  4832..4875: 1.09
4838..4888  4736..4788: 1.02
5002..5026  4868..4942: 0.98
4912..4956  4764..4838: 1.02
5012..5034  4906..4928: 1.03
